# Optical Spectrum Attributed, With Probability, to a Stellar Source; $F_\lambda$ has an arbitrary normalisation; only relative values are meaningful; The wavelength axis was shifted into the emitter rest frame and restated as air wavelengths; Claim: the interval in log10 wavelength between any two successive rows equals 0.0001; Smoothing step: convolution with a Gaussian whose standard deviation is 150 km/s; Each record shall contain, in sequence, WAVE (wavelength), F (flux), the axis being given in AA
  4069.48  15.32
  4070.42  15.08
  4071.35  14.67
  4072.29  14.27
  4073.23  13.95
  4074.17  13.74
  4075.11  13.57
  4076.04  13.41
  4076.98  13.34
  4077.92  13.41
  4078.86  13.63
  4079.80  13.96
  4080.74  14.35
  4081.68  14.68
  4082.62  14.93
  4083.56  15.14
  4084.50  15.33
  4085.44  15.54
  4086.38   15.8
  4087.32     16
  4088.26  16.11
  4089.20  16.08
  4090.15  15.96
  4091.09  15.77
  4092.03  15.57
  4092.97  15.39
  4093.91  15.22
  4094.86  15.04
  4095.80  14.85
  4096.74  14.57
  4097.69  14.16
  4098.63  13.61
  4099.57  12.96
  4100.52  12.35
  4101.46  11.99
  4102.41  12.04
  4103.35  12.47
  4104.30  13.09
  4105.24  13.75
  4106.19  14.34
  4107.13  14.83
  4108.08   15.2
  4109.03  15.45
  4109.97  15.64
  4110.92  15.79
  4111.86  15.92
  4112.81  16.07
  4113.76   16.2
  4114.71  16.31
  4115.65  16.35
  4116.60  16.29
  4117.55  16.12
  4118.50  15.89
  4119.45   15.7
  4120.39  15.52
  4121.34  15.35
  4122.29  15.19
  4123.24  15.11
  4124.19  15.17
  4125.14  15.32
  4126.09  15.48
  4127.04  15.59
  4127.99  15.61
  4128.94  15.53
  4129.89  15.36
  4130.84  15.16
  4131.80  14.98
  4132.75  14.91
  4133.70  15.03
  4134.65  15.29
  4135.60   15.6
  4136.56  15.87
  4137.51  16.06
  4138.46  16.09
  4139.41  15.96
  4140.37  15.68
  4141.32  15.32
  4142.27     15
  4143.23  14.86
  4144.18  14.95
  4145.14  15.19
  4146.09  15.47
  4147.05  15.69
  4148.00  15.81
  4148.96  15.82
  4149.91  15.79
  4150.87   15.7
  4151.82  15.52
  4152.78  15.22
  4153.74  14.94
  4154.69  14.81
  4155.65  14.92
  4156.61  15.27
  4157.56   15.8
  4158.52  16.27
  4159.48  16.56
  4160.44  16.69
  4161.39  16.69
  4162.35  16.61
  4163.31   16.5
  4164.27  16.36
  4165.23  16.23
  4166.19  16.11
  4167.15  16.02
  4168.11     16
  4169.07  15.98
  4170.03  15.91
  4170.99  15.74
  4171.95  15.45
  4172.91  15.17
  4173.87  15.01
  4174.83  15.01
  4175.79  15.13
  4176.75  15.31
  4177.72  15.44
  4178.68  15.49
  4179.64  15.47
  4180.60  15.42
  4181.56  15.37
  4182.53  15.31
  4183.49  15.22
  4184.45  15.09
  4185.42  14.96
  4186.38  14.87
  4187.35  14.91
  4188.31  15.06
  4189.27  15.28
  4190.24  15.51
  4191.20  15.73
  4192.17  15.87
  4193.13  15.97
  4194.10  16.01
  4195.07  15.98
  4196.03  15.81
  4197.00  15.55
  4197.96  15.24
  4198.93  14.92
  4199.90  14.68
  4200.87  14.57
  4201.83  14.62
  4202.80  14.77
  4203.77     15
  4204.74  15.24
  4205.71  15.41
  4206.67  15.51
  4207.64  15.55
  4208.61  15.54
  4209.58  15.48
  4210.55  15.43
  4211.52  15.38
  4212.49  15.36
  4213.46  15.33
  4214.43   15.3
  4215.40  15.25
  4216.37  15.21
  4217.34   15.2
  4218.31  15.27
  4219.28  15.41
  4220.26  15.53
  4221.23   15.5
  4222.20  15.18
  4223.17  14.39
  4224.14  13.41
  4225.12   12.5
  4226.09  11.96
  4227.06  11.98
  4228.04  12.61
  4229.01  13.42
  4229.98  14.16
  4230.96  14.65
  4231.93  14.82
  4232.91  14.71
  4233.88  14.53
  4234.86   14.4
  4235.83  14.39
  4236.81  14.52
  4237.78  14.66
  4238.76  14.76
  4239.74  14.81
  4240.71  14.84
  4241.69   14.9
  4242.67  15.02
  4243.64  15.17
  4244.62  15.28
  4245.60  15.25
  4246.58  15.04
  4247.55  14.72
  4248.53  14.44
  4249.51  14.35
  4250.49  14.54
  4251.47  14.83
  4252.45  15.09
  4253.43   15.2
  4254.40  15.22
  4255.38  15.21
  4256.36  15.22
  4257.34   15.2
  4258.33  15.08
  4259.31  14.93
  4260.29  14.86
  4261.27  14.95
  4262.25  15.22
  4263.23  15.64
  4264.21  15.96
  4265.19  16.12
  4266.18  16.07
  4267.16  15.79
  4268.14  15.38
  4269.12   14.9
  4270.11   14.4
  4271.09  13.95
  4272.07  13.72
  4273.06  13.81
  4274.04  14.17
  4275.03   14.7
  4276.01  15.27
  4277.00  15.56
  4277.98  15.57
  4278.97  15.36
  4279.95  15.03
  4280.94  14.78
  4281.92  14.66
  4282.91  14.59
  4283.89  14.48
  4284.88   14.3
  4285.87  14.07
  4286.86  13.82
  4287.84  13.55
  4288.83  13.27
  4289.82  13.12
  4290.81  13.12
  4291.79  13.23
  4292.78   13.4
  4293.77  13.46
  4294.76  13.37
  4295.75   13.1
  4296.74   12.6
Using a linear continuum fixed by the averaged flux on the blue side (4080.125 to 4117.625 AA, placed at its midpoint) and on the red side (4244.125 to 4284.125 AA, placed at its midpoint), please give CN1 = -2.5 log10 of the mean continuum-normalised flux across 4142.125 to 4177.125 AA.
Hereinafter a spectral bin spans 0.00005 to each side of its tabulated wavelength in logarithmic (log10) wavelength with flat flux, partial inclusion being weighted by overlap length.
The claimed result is -0.052 mag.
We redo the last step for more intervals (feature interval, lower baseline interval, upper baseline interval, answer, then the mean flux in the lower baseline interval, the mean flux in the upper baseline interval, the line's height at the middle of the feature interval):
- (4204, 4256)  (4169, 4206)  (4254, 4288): 0.03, 15.3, 14.9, 15.1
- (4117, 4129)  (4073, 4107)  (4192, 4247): -0.08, 14.3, 14.9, 14.5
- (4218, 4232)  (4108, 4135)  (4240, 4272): 0.09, 15.6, 15.1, 15.2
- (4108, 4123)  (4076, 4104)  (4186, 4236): -0.09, 14.5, 14.9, 14.6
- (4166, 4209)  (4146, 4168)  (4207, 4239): -0.01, 15.9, 14.6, 15.3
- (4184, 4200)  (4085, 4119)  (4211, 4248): -0.05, 15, 14.6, 14.7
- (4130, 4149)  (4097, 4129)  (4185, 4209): -0.03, 14.9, 15.3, 15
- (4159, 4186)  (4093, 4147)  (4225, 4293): -0.06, 15.1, 14.6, 14.9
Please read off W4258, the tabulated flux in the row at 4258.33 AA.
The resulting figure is 15.08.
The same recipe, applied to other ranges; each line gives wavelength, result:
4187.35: 14.91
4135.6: 15.6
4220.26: 15.53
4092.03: 15.57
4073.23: 13.95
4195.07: 15.98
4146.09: 15.47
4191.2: 15.73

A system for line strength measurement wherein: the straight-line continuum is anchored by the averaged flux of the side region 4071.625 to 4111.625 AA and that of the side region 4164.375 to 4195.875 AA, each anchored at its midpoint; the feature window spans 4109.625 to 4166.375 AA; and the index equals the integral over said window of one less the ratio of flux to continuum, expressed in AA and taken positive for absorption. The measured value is -2.5 AA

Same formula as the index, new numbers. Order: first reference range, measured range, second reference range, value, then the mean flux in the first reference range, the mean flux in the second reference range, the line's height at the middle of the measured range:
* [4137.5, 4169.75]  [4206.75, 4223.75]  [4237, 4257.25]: -0.1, 15.8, 14.9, 15.2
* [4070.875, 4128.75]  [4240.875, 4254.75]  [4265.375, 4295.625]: -0.5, 14.8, 14.4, 14.4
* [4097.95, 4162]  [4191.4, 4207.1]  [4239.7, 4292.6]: -0.3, 15.2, 14.8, 15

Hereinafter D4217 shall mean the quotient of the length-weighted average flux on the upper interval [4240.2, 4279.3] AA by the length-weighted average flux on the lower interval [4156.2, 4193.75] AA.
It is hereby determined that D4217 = 1.0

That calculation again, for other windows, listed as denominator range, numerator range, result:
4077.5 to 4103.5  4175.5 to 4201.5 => 1.05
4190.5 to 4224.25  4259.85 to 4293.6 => 0.95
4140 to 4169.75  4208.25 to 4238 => 0.93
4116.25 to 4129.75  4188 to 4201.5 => 0.99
